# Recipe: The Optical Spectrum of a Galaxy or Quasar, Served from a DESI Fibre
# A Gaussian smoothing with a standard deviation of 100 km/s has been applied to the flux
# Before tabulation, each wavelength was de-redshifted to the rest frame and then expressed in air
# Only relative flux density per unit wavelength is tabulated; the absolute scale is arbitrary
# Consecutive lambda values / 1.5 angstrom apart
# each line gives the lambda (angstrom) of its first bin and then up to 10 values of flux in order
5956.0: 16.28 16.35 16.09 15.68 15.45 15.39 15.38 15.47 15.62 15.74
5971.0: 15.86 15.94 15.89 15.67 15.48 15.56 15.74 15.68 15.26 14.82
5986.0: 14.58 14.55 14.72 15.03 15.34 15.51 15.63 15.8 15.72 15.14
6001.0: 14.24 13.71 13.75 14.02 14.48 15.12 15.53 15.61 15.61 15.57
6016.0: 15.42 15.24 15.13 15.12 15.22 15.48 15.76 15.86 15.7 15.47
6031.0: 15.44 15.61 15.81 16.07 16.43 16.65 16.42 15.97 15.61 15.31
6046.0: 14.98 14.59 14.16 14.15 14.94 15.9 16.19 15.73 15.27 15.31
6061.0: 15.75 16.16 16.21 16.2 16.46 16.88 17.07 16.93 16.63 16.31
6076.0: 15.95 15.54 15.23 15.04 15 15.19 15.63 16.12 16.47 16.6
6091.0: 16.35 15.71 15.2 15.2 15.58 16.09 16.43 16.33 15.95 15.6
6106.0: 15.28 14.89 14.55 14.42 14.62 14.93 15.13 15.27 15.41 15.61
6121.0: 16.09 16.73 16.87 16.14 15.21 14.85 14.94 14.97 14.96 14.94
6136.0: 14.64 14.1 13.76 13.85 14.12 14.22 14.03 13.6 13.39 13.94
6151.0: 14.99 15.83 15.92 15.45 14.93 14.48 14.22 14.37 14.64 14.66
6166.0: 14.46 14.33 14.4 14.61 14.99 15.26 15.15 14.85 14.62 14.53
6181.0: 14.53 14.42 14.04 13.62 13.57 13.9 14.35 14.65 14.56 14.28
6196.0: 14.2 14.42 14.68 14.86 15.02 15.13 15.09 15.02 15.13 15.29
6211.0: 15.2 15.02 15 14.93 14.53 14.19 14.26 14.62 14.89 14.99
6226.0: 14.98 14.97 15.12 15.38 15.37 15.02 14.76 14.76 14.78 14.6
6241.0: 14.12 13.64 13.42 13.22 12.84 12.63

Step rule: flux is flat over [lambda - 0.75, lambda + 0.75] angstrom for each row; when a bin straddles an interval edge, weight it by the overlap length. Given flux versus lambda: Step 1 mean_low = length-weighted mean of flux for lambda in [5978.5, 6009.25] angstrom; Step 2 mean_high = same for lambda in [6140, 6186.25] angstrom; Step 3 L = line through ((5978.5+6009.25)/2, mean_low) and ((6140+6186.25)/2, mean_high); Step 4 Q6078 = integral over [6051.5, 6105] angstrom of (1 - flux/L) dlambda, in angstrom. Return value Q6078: -4.3 angstrom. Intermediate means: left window 15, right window 14.5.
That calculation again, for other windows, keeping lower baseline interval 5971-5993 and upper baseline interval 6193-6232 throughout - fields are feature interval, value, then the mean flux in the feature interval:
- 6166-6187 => 0.6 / 14.5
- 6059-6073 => -1.1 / 16.4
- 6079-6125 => -1.6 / 15.6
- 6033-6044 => -0.6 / 16.1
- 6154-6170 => 0.3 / 14.7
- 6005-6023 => 0.1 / 15.2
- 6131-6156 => 0.8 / 14.5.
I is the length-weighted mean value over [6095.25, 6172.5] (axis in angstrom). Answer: 15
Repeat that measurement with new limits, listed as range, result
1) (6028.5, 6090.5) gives 15.8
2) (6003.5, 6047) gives 15.5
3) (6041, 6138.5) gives 15.6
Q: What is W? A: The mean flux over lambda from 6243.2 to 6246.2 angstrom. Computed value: 13.3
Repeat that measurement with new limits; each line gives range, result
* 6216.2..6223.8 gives 14.5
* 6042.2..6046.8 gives 15.3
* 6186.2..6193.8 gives 14.2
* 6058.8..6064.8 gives 15.9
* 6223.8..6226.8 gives 15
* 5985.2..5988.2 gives 14.6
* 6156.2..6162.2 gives 14.5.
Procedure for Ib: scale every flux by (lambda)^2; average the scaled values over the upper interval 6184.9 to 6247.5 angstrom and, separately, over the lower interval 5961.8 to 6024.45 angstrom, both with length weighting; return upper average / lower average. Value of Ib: 1.03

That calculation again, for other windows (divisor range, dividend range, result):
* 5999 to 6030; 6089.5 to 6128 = 1.07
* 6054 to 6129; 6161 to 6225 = 0.96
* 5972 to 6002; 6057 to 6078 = 1.09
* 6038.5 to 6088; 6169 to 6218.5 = 0.97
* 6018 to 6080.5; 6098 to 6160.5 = 0.98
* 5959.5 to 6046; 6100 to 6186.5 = 1.01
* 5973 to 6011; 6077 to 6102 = 1.08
